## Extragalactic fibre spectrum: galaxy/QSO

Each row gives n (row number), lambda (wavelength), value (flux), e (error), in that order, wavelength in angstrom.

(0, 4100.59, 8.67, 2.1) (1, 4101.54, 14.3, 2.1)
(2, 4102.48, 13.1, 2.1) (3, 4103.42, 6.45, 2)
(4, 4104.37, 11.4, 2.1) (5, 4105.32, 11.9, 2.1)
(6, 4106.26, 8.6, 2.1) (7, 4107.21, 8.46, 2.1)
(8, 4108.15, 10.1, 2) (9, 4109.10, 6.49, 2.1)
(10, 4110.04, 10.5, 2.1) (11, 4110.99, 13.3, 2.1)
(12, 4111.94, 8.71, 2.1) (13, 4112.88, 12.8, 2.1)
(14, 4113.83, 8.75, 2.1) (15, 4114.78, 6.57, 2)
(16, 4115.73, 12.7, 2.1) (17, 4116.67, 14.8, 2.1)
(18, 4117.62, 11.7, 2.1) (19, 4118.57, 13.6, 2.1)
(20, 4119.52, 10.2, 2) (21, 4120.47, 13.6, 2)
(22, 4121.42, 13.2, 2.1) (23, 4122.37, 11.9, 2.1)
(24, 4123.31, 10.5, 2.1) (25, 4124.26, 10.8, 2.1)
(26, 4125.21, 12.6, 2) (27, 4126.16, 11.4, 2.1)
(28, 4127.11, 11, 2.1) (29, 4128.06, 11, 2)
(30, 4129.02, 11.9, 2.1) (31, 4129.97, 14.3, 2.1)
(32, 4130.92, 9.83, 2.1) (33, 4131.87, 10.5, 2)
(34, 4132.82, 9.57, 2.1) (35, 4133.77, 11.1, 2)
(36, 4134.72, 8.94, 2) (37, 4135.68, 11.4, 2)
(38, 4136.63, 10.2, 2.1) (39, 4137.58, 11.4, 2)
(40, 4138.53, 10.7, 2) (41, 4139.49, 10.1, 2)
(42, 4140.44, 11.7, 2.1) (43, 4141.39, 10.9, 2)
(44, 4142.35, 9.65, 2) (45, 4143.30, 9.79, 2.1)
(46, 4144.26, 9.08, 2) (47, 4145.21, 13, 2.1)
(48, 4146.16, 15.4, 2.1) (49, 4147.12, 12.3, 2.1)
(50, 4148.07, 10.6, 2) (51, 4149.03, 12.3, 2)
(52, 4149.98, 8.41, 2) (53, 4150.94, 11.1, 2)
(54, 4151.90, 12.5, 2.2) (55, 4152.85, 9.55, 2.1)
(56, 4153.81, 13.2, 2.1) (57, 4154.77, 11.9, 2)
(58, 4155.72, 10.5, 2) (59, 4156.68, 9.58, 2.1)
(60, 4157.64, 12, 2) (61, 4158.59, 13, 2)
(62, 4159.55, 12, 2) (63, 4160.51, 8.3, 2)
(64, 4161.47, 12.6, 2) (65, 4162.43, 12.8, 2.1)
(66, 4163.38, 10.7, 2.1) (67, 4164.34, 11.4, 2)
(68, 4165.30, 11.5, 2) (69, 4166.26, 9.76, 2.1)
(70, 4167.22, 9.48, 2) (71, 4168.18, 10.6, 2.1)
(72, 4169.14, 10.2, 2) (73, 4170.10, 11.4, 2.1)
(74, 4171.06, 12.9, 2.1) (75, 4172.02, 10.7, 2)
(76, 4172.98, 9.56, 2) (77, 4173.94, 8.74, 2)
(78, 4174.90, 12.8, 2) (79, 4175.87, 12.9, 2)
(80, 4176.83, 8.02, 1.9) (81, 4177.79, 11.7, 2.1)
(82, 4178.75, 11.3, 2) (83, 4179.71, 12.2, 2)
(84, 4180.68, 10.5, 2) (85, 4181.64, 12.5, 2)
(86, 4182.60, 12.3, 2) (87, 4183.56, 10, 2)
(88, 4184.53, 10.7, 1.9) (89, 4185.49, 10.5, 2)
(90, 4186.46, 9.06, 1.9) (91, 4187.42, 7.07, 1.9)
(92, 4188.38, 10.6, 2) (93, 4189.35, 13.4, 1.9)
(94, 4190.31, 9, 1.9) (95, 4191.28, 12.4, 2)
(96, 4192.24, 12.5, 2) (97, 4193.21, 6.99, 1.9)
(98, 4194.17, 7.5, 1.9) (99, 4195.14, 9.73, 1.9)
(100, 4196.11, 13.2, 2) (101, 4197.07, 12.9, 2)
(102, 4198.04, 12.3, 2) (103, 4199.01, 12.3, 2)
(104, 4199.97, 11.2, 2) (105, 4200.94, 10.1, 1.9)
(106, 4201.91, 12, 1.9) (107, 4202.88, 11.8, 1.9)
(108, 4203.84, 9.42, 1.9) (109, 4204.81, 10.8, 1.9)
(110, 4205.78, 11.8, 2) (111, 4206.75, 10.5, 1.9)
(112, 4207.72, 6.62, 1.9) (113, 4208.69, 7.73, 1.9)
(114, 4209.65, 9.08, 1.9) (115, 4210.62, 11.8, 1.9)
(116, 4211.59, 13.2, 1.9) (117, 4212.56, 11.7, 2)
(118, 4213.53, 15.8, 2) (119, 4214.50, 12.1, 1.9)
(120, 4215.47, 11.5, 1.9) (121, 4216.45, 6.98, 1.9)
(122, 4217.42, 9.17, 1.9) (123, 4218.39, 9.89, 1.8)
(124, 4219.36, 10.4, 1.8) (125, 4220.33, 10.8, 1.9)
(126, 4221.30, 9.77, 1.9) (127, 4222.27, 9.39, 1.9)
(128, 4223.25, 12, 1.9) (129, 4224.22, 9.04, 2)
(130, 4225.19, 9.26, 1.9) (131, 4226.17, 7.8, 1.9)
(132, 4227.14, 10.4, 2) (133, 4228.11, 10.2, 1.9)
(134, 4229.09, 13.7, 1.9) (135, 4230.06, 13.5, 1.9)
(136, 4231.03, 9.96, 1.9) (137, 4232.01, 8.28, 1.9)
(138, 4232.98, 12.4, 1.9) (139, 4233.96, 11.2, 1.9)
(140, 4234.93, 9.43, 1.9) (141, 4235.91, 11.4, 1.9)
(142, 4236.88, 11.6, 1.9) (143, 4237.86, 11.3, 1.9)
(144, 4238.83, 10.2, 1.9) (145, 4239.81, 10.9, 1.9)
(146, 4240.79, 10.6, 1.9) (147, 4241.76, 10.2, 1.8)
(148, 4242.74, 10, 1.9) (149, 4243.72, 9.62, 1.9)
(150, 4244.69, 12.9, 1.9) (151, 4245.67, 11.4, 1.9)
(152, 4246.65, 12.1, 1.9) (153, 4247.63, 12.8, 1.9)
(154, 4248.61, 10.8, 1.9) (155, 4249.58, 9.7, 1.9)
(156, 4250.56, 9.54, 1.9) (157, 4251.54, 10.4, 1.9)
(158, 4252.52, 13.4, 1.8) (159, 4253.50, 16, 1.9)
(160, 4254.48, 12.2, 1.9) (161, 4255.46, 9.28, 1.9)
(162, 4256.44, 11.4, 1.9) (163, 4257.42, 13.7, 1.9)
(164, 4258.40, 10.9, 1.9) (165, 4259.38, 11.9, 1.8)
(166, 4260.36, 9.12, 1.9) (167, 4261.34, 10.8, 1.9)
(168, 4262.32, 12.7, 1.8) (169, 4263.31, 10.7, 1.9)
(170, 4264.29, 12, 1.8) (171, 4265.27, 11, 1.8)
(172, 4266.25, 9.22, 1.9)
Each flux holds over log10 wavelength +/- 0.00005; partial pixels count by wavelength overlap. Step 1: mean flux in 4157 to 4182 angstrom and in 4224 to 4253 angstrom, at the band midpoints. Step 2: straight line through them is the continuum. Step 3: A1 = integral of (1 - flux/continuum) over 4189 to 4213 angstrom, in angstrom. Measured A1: 0.4 angstrom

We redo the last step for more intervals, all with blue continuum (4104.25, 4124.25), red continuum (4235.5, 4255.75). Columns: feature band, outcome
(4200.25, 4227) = 1.9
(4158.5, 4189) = 0.6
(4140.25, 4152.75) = -0.2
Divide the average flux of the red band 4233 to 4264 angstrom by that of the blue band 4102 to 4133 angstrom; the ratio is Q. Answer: 1.02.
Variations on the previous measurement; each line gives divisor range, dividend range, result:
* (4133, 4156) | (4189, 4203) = 1.01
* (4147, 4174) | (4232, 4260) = 1.02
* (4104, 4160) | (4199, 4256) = 0.98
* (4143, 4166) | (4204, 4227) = 0.90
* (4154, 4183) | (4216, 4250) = 0.95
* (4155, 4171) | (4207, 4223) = 0.94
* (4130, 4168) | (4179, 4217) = 0.98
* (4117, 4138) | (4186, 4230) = 0.93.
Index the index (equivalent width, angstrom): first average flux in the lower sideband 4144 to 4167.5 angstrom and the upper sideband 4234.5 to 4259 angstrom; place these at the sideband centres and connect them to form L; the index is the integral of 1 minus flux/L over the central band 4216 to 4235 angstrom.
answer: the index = 1.84 angstrom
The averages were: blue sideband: 11.4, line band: 10.2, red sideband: 11.3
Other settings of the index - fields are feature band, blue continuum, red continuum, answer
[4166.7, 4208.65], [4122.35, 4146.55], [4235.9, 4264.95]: 1.8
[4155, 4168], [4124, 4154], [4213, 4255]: 0.0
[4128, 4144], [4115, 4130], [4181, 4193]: 1.4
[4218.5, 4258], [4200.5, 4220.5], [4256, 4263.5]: 0.4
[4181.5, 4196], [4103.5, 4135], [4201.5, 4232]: 0.5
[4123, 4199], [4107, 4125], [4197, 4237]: -0.7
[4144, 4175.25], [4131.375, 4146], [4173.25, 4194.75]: -1.8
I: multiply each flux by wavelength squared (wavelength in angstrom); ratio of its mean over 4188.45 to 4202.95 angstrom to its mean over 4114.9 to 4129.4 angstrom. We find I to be 0.97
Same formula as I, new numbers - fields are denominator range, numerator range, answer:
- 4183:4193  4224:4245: 1.04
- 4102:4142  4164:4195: 1.00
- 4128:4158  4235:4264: 1.07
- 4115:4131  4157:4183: 0.95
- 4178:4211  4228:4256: 1.08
